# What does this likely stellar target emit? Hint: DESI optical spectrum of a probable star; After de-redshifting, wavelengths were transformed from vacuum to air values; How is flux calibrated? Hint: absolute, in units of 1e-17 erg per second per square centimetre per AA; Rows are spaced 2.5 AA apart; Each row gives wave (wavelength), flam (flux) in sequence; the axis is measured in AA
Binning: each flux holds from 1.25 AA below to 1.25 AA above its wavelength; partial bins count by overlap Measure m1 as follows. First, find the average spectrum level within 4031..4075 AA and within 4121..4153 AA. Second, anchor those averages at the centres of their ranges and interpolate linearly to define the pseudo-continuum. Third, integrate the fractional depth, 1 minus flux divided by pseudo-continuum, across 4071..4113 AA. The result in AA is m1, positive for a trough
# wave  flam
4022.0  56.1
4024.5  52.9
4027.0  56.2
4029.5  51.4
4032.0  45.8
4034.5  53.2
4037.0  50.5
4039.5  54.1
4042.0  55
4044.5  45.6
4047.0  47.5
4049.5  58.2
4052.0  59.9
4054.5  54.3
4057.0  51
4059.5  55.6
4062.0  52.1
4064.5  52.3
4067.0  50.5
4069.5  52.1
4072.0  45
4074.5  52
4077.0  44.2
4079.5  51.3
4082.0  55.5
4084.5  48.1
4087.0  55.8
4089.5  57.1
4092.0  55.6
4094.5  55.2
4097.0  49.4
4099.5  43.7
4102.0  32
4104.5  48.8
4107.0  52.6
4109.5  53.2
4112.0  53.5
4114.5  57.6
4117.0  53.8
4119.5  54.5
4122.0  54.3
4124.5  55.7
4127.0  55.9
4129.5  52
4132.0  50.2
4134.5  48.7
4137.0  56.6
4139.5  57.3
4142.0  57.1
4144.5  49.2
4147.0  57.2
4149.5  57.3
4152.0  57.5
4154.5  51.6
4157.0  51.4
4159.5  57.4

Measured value 2.3 AA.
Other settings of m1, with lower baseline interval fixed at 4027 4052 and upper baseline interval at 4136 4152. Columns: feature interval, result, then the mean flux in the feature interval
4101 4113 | 1.38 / 48.2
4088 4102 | 0.92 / 50.5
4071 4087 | 1.05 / 49.9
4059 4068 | 0.07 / 52.4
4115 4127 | 0.03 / 54.9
